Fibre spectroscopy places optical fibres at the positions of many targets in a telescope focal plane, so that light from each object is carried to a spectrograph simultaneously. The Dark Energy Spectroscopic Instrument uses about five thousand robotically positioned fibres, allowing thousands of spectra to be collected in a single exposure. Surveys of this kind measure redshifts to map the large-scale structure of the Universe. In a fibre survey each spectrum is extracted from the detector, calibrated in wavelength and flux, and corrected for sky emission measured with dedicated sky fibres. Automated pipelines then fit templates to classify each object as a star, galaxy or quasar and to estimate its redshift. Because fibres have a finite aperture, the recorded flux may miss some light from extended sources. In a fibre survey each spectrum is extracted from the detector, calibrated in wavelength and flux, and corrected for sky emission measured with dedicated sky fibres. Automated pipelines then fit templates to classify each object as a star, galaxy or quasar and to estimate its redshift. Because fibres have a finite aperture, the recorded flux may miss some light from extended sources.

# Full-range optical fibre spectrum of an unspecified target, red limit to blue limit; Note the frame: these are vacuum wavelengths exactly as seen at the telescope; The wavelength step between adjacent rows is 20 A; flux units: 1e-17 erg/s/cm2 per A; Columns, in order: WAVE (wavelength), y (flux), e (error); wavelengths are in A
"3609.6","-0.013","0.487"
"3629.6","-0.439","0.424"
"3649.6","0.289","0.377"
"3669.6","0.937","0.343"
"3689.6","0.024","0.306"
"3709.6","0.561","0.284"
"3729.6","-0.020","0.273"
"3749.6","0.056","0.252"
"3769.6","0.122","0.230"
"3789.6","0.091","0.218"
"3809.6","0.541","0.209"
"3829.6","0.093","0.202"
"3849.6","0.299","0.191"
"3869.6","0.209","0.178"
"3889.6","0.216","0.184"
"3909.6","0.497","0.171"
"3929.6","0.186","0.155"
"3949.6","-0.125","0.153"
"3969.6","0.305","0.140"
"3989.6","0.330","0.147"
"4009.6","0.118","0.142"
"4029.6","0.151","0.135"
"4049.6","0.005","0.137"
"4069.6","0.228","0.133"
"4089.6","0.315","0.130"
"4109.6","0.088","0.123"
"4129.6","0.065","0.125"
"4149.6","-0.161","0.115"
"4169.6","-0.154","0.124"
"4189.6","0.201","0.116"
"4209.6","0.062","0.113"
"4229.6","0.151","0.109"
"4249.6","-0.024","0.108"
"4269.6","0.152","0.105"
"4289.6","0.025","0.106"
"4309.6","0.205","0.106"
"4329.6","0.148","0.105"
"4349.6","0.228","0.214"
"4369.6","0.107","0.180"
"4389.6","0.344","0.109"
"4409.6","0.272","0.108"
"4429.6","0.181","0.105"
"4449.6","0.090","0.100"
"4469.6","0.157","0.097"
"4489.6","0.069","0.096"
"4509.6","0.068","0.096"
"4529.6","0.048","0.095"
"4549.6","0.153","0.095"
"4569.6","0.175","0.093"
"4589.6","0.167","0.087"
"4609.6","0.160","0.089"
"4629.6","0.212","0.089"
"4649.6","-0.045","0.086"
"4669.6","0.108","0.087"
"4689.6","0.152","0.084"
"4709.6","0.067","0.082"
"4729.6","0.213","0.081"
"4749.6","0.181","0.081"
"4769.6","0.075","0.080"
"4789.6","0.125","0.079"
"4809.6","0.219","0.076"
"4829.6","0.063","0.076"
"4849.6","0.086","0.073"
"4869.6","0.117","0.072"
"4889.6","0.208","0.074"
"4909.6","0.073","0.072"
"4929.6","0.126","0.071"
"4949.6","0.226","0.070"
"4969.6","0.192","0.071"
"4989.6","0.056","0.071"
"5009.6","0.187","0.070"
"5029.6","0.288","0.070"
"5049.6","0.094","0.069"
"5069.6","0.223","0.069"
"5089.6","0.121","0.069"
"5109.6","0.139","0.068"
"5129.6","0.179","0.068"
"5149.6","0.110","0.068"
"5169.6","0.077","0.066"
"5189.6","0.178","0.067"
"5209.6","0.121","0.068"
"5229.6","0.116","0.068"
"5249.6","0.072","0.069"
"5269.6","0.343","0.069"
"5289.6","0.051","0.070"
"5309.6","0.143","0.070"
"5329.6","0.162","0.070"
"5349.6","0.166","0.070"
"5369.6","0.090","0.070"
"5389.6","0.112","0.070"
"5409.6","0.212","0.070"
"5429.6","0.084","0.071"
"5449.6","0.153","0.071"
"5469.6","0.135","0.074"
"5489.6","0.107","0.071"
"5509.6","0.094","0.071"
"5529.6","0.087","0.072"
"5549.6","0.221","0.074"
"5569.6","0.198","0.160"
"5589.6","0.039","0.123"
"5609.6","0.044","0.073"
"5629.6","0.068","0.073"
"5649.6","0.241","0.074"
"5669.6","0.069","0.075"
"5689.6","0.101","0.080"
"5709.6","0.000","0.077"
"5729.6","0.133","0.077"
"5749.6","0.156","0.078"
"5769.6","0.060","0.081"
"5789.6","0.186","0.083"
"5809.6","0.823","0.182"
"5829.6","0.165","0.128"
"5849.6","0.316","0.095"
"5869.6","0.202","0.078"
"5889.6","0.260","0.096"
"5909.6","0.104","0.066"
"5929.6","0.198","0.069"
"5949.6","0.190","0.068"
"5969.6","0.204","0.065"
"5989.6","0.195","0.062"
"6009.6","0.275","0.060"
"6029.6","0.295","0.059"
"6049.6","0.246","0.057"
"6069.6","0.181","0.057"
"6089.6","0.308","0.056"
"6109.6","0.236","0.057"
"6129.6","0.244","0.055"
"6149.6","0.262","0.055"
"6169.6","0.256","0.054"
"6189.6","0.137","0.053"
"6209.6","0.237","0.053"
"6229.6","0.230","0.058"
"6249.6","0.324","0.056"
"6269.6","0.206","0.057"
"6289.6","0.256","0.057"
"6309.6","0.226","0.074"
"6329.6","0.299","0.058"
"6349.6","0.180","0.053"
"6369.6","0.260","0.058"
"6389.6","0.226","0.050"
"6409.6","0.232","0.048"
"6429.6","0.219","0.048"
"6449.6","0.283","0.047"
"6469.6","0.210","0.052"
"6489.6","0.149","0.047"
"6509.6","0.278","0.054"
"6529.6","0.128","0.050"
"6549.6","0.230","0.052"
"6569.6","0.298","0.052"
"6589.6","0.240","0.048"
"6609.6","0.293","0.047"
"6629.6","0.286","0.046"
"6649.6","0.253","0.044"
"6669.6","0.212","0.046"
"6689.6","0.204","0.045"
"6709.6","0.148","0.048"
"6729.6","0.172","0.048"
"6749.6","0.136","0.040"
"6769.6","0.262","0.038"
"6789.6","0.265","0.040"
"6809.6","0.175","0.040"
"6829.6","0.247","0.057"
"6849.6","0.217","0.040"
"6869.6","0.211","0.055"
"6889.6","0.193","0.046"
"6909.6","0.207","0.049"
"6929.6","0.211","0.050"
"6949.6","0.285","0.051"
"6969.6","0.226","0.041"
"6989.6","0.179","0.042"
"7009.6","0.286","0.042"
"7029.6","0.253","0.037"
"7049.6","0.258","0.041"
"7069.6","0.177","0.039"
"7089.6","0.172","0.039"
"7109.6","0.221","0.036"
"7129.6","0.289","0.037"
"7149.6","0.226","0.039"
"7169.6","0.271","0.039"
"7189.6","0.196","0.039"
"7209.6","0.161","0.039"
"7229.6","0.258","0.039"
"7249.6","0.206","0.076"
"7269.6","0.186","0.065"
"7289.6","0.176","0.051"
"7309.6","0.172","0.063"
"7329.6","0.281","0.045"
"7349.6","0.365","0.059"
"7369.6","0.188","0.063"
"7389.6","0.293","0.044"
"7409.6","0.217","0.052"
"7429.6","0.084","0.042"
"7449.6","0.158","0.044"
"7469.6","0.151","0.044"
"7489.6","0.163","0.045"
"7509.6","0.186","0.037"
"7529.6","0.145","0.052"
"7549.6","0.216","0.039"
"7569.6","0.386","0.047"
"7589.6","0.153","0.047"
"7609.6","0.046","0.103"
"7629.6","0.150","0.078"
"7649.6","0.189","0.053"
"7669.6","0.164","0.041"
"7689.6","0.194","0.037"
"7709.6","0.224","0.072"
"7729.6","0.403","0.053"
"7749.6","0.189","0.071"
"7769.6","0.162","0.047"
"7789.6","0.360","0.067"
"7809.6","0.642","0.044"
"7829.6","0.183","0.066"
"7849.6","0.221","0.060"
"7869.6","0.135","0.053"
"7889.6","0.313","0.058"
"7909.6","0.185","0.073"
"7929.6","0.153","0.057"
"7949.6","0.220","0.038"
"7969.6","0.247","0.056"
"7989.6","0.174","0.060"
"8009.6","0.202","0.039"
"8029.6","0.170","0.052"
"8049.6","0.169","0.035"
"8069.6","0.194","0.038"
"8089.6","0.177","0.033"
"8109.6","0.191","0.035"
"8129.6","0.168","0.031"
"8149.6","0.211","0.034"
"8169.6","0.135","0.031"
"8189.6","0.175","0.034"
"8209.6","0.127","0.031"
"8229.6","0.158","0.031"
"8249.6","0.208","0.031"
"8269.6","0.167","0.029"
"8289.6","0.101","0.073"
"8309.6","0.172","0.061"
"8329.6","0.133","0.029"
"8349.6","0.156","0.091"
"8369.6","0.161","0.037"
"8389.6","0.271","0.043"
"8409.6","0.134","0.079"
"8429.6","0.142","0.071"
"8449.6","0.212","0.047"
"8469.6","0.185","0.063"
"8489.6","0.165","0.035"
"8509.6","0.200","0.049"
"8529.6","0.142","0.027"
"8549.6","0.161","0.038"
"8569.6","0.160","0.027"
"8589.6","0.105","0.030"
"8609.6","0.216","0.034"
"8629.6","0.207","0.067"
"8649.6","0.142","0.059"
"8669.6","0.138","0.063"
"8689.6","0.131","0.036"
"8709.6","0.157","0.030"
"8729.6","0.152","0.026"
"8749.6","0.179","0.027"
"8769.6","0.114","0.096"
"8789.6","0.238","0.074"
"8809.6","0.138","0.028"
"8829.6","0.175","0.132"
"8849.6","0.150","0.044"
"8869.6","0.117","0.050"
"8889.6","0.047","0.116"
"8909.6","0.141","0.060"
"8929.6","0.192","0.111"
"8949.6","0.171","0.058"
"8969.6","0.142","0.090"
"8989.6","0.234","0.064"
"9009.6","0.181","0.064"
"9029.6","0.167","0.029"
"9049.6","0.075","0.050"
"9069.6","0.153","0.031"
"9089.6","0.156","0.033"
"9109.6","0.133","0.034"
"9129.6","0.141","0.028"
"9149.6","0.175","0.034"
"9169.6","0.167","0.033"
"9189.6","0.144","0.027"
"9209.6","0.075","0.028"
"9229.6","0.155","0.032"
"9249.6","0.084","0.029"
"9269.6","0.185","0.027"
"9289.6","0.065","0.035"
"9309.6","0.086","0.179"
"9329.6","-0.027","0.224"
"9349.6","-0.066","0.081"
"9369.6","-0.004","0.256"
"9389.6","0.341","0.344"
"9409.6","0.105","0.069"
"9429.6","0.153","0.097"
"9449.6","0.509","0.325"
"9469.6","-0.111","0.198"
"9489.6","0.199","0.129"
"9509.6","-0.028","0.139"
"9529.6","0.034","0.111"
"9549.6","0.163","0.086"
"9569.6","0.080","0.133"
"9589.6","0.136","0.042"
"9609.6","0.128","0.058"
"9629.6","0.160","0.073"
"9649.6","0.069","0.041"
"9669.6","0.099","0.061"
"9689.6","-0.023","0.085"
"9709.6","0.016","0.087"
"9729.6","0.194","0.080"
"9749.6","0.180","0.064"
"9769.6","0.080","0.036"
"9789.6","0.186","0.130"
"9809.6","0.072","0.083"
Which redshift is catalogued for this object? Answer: 0.558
